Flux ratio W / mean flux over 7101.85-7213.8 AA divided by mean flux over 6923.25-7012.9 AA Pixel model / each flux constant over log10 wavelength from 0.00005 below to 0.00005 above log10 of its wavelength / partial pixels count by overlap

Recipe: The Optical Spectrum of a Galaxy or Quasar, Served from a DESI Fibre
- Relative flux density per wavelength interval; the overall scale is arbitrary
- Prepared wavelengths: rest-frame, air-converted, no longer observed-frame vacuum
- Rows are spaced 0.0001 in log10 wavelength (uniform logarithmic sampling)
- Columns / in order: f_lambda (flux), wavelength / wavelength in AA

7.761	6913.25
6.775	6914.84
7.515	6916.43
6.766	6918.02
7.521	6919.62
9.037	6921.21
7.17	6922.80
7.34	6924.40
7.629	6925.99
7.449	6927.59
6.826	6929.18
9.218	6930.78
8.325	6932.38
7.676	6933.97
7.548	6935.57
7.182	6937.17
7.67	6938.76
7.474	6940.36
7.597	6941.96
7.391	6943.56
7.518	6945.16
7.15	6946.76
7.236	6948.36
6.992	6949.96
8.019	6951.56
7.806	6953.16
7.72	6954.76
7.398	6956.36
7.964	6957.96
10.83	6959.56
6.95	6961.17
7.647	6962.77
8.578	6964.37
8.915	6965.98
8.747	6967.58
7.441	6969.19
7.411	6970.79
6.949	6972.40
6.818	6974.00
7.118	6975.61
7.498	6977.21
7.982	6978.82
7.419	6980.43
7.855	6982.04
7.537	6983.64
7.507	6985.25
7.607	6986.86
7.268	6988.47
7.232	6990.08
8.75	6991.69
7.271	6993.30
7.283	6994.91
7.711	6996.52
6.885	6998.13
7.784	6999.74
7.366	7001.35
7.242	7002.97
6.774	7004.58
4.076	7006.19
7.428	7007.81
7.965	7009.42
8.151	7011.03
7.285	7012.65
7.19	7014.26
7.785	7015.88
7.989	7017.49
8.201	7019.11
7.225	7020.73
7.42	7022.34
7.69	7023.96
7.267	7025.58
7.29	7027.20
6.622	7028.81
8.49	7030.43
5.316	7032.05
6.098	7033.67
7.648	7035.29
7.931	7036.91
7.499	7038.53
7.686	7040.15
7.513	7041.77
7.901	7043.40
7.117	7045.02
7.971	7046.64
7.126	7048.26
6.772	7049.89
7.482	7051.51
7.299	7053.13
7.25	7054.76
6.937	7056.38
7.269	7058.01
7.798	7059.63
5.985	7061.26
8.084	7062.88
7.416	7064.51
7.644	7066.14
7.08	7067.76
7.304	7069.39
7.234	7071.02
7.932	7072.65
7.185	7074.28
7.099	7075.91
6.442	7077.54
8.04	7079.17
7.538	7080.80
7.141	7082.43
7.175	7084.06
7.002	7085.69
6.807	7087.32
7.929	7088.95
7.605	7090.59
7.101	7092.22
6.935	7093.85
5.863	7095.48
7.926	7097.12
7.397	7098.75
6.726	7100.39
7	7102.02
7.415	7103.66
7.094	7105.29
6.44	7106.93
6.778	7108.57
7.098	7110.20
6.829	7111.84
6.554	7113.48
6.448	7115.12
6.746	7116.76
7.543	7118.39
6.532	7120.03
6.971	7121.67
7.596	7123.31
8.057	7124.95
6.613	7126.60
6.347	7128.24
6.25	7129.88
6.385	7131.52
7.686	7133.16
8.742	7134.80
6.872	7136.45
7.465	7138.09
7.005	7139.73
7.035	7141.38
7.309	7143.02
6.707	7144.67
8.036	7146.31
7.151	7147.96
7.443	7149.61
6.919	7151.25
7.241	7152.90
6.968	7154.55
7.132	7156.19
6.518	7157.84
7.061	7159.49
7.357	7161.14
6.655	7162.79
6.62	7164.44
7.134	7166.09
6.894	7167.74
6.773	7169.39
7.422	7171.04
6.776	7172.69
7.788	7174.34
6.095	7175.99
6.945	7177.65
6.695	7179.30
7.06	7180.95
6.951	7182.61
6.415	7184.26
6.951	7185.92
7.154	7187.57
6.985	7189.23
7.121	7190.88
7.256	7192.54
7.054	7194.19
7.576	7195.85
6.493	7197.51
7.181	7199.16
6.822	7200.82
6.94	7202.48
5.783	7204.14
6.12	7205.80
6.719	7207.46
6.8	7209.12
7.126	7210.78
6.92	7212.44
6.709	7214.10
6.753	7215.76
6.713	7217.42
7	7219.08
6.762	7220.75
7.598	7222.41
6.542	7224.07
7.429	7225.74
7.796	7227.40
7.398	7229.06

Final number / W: 0.9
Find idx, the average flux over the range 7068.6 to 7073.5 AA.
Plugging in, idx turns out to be 7.48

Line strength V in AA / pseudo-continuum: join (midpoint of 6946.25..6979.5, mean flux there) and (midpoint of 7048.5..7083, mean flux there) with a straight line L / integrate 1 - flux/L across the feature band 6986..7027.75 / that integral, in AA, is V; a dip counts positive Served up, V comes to 1.0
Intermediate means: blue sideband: 7.78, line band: 7.39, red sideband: 7.28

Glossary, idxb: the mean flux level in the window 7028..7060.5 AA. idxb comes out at 7.28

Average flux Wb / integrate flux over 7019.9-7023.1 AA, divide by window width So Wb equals 7.33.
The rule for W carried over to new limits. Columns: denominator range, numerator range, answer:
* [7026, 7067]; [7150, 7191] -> 0.95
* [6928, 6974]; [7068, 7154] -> 0.92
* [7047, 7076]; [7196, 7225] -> 0.93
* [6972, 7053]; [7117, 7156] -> 0.97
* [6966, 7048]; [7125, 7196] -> 0.95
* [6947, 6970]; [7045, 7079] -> 0.91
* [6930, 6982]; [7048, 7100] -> 0.93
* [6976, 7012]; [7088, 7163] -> 0.96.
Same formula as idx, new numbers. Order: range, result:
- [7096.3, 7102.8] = 7.27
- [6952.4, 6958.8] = 7.75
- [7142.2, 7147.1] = 7.35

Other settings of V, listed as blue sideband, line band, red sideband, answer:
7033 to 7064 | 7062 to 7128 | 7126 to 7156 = 0.8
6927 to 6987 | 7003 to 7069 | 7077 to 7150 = 1.0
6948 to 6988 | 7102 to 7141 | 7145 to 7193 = 0.9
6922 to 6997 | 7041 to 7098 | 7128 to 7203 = 0.4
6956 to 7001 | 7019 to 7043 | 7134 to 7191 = 0.7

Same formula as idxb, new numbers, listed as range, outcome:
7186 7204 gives 7.01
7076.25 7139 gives 7.08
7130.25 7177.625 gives 7.1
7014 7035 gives 7.29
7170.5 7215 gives 6.88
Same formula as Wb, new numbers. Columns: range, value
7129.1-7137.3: 7.2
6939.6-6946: 7.49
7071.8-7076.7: 7.4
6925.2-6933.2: 7.89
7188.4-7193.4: 7.13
